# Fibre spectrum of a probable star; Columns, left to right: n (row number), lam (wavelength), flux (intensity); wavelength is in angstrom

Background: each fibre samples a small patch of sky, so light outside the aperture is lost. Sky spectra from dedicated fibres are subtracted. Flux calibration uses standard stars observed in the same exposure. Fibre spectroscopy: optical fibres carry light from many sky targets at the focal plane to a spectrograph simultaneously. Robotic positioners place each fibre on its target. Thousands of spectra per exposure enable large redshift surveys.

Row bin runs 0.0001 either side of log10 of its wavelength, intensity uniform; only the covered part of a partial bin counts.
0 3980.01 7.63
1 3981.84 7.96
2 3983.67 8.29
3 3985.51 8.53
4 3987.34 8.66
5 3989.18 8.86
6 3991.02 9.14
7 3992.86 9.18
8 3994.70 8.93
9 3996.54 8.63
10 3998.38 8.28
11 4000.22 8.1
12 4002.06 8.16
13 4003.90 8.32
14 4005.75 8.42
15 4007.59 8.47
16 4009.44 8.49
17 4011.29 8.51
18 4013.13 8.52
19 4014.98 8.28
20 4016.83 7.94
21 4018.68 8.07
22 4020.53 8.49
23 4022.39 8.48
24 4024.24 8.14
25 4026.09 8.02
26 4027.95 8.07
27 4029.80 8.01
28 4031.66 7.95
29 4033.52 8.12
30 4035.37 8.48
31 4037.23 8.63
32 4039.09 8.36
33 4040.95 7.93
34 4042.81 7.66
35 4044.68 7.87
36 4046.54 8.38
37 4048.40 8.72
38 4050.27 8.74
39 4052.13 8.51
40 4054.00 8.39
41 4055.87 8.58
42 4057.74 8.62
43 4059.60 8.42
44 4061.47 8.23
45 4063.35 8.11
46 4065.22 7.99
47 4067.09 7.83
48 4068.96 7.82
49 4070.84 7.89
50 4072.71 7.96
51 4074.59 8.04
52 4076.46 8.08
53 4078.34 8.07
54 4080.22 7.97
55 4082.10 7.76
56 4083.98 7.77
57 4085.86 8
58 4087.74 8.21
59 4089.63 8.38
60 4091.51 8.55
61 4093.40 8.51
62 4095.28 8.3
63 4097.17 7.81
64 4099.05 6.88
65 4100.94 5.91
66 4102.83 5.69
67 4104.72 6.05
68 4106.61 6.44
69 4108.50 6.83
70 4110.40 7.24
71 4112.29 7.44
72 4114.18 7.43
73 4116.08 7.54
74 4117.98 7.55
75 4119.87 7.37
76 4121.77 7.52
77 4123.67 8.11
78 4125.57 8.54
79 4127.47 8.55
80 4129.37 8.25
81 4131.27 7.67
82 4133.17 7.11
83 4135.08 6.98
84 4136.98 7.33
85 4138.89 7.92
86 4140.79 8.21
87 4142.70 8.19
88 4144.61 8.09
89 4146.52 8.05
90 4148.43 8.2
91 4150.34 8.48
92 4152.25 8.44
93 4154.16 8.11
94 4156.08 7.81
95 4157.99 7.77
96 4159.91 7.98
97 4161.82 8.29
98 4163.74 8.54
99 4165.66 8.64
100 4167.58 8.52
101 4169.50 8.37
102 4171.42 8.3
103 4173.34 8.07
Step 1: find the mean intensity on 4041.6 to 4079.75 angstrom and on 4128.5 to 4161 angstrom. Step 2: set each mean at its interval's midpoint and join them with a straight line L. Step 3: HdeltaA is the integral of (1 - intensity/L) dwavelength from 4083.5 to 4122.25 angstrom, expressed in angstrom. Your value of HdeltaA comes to 3.2 angstrom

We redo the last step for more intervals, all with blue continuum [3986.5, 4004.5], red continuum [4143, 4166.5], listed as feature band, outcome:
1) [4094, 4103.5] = 1.53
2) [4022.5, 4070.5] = 1.52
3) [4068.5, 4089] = 1.06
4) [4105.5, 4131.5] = 2.19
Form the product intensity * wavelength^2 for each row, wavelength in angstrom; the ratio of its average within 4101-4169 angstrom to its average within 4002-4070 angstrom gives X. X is 1.0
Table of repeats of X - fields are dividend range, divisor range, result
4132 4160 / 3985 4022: 1.00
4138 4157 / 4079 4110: 1.12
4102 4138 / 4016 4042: 0.94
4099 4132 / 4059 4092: 0.92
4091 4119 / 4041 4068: 0.89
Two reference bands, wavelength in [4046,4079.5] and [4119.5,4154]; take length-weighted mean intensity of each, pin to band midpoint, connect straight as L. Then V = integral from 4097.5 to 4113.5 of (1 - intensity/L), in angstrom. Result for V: 2.9 angstrom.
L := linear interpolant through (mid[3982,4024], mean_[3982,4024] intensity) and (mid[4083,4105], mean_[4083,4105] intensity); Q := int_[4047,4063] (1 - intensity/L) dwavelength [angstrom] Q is -1.1 angstrom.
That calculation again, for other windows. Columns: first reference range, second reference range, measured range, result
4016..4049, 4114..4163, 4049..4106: 1.22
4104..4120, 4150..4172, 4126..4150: -0.60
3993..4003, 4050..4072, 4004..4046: 0.78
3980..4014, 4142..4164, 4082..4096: 0.14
